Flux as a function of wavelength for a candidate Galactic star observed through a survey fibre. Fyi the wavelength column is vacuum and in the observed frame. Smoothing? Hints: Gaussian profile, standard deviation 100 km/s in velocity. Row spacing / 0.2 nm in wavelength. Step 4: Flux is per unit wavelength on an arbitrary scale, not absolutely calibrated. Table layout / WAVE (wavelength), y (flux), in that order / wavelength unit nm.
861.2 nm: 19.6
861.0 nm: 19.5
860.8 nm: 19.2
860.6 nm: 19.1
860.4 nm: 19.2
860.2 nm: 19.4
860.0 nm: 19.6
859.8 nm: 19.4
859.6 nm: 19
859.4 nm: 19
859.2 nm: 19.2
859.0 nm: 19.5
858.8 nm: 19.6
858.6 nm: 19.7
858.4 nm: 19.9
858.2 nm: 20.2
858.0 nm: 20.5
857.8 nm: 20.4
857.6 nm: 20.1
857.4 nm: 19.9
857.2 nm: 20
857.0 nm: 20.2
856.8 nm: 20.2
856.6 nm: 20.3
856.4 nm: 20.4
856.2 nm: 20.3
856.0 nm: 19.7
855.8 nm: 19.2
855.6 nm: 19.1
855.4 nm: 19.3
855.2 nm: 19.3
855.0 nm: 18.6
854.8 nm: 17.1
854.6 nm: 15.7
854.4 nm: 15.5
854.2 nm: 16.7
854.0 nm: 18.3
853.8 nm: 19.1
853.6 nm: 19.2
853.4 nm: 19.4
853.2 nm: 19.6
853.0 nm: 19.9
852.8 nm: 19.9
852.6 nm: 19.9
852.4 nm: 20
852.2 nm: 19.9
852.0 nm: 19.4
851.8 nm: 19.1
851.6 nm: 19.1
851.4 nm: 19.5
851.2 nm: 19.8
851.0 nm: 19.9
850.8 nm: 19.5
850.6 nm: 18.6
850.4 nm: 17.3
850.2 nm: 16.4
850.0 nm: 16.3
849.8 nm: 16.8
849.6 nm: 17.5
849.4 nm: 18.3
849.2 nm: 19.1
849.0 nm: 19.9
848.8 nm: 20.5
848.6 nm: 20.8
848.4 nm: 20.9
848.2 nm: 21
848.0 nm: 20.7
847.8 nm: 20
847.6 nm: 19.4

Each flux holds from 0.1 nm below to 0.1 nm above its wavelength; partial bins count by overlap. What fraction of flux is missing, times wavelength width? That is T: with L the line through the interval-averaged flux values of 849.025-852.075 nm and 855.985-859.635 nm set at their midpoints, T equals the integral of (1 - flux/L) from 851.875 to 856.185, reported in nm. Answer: 0.073 nm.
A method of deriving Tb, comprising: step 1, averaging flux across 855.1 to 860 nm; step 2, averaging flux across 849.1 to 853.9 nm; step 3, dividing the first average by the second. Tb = 1.05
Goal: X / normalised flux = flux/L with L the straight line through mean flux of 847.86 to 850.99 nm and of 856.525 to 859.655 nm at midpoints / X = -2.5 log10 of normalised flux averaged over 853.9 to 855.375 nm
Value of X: 0.12 mag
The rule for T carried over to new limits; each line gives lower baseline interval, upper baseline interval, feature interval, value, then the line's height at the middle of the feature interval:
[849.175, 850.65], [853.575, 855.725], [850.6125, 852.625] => -0.22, 17.6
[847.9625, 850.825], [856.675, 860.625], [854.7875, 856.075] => 0.03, 19.4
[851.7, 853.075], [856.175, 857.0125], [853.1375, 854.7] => 0.16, 19.9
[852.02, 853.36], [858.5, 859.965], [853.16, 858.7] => 0.11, 19.6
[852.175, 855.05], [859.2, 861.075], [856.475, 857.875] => -0.09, 18.9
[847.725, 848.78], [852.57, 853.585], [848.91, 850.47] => 0.21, 20.4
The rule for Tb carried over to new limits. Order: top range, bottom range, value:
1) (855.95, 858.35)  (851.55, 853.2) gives 1.03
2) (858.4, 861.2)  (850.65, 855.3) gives 1.03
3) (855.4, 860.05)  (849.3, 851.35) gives 1.09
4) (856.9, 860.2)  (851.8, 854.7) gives 1.05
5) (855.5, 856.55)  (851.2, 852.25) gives 1.02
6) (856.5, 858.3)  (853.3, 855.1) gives 1.14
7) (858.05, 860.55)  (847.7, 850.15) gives 1.01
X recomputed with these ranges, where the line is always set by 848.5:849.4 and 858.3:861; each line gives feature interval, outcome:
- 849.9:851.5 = 0.08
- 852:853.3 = -0.01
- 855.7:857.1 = -0.03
